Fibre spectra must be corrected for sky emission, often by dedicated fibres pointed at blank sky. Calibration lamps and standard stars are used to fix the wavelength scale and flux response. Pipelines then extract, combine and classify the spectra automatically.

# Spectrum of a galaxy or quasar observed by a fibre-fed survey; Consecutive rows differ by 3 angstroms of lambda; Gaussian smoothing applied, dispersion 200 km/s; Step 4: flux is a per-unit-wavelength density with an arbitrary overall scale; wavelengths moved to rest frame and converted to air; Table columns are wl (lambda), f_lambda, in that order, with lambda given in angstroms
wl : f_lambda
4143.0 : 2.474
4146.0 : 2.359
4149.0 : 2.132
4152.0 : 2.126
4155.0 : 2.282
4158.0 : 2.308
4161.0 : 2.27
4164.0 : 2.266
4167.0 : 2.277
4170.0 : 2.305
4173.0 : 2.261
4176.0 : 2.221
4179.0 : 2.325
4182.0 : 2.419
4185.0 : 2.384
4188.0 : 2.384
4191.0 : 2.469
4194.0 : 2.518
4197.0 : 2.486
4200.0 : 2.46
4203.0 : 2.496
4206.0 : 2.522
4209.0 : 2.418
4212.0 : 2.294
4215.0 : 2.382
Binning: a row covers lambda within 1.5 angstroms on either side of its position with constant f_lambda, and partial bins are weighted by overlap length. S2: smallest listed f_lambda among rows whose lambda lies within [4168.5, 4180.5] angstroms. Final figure 2.221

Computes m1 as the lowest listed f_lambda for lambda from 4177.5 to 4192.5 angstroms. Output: 2.325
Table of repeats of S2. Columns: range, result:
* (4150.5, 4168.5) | 2.126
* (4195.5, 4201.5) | 2.46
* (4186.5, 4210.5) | 2.384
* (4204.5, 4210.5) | 2.418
